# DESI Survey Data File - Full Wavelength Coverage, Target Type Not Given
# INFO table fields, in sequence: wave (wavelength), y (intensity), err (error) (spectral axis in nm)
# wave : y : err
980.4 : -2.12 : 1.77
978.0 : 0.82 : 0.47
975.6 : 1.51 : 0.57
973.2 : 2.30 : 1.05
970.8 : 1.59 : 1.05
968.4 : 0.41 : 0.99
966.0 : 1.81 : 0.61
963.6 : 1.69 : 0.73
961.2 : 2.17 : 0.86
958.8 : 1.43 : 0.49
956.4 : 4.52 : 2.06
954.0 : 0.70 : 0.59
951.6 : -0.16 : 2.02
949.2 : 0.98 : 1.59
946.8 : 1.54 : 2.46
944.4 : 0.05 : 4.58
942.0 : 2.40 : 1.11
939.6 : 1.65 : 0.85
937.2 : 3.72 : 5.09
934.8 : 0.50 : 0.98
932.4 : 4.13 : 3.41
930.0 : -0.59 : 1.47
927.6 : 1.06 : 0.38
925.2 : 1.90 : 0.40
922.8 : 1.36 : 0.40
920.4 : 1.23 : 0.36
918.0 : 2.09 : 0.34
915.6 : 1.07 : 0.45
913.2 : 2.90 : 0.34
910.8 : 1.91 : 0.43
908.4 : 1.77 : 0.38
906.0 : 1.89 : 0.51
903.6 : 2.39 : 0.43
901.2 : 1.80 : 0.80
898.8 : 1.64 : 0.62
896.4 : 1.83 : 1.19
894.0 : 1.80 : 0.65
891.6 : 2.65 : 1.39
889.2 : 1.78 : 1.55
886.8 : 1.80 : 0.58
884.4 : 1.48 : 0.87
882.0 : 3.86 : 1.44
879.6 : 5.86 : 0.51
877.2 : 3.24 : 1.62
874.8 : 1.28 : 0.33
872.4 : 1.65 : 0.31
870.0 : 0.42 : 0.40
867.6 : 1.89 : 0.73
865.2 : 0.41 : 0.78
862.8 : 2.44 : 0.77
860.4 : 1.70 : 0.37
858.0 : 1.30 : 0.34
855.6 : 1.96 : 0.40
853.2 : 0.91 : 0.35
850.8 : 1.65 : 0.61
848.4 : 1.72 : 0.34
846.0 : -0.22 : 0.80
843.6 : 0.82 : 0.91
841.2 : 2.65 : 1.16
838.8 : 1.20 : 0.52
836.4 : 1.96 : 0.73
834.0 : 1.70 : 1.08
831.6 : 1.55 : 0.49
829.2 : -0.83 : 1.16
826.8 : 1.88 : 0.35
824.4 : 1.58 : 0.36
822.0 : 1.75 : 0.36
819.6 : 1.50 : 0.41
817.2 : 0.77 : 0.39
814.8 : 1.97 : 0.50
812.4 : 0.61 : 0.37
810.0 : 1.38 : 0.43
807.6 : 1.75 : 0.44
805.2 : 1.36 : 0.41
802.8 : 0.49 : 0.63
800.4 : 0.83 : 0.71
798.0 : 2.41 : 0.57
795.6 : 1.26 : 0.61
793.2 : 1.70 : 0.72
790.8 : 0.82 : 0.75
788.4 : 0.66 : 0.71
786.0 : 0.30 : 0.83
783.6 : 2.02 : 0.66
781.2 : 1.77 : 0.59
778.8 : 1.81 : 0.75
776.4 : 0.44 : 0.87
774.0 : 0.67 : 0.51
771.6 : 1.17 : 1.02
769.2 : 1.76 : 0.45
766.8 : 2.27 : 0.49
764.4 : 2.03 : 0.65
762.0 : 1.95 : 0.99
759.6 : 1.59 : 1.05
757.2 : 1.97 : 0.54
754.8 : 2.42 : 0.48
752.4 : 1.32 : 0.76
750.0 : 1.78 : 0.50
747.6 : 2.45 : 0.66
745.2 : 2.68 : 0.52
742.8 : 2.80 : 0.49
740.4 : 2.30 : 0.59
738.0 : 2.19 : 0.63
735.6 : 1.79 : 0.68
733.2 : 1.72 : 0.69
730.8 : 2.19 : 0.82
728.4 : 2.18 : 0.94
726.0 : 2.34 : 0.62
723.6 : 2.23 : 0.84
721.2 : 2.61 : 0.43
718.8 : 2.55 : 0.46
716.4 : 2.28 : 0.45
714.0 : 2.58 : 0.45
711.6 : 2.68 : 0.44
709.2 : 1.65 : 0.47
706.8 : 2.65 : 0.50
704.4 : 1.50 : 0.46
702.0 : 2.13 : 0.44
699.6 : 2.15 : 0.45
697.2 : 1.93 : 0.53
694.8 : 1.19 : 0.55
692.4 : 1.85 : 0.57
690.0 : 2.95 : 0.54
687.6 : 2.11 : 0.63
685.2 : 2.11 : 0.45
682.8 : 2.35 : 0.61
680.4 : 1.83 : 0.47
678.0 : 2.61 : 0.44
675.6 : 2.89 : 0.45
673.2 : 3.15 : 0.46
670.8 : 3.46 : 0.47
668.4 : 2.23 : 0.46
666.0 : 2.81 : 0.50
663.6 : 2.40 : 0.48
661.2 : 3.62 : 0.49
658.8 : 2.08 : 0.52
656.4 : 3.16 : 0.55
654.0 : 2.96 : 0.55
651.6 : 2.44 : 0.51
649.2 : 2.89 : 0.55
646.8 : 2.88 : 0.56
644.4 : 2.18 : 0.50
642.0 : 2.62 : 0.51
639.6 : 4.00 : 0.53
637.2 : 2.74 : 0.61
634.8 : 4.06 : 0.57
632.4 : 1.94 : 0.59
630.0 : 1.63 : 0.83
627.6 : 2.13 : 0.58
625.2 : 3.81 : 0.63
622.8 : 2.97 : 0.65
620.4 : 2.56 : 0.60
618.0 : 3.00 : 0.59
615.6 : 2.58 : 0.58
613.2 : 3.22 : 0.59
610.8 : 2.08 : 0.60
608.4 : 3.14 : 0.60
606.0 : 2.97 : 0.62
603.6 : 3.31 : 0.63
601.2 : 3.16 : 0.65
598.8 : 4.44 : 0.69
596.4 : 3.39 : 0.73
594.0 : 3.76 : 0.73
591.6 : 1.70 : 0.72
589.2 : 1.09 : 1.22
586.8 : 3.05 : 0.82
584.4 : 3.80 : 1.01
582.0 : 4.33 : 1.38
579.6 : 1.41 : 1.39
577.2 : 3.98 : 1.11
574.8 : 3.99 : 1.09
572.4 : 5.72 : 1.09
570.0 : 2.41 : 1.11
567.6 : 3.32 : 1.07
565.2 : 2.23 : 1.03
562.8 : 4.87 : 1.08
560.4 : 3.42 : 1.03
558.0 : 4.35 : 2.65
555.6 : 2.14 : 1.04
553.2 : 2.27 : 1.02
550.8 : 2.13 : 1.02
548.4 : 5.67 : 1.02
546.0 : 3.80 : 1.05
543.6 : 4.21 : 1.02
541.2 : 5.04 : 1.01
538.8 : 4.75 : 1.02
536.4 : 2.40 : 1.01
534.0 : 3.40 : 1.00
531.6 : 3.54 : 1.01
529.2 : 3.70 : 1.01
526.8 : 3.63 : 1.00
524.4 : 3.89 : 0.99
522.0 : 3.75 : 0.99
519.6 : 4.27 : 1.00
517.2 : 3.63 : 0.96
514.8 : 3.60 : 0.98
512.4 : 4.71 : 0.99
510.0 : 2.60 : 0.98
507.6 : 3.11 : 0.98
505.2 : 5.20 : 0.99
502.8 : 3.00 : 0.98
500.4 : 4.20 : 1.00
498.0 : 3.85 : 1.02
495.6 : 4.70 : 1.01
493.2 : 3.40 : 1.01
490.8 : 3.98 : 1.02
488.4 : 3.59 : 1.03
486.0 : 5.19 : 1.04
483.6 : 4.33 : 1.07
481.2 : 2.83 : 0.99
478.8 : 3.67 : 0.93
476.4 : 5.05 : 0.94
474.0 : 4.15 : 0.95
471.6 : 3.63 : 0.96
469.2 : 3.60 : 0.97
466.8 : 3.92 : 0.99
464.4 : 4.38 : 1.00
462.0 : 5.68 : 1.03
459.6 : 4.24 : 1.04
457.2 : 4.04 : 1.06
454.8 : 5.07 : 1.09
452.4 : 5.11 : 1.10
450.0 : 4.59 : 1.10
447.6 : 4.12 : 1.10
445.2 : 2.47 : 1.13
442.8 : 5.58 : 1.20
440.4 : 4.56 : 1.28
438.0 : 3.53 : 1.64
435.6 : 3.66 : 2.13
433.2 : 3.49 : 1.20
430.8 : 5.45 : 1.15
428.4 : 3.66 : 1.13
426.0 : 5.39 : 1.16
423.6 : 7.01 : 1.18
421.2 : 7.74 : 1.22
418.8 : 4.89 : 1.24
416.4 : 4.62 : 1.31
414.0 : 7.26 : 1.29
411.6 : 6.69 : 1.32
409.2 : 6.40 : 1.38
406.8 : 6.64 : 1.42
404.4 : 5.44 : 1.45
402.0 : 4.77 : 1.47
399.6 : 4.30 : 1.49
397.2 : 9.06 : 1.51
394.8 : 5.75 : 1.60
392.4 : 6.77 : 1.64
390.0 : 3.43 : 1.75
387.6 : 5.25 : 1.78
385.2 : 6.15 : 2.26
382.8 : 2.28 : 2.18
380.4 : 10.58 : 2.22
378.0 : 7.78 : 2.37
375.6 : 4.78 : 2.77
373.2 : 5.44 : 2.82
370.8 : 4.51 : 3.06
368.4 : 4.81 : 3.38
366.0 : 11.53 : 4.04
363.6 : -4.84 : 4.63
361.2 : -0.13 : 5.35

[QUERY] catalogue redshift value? 1.36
